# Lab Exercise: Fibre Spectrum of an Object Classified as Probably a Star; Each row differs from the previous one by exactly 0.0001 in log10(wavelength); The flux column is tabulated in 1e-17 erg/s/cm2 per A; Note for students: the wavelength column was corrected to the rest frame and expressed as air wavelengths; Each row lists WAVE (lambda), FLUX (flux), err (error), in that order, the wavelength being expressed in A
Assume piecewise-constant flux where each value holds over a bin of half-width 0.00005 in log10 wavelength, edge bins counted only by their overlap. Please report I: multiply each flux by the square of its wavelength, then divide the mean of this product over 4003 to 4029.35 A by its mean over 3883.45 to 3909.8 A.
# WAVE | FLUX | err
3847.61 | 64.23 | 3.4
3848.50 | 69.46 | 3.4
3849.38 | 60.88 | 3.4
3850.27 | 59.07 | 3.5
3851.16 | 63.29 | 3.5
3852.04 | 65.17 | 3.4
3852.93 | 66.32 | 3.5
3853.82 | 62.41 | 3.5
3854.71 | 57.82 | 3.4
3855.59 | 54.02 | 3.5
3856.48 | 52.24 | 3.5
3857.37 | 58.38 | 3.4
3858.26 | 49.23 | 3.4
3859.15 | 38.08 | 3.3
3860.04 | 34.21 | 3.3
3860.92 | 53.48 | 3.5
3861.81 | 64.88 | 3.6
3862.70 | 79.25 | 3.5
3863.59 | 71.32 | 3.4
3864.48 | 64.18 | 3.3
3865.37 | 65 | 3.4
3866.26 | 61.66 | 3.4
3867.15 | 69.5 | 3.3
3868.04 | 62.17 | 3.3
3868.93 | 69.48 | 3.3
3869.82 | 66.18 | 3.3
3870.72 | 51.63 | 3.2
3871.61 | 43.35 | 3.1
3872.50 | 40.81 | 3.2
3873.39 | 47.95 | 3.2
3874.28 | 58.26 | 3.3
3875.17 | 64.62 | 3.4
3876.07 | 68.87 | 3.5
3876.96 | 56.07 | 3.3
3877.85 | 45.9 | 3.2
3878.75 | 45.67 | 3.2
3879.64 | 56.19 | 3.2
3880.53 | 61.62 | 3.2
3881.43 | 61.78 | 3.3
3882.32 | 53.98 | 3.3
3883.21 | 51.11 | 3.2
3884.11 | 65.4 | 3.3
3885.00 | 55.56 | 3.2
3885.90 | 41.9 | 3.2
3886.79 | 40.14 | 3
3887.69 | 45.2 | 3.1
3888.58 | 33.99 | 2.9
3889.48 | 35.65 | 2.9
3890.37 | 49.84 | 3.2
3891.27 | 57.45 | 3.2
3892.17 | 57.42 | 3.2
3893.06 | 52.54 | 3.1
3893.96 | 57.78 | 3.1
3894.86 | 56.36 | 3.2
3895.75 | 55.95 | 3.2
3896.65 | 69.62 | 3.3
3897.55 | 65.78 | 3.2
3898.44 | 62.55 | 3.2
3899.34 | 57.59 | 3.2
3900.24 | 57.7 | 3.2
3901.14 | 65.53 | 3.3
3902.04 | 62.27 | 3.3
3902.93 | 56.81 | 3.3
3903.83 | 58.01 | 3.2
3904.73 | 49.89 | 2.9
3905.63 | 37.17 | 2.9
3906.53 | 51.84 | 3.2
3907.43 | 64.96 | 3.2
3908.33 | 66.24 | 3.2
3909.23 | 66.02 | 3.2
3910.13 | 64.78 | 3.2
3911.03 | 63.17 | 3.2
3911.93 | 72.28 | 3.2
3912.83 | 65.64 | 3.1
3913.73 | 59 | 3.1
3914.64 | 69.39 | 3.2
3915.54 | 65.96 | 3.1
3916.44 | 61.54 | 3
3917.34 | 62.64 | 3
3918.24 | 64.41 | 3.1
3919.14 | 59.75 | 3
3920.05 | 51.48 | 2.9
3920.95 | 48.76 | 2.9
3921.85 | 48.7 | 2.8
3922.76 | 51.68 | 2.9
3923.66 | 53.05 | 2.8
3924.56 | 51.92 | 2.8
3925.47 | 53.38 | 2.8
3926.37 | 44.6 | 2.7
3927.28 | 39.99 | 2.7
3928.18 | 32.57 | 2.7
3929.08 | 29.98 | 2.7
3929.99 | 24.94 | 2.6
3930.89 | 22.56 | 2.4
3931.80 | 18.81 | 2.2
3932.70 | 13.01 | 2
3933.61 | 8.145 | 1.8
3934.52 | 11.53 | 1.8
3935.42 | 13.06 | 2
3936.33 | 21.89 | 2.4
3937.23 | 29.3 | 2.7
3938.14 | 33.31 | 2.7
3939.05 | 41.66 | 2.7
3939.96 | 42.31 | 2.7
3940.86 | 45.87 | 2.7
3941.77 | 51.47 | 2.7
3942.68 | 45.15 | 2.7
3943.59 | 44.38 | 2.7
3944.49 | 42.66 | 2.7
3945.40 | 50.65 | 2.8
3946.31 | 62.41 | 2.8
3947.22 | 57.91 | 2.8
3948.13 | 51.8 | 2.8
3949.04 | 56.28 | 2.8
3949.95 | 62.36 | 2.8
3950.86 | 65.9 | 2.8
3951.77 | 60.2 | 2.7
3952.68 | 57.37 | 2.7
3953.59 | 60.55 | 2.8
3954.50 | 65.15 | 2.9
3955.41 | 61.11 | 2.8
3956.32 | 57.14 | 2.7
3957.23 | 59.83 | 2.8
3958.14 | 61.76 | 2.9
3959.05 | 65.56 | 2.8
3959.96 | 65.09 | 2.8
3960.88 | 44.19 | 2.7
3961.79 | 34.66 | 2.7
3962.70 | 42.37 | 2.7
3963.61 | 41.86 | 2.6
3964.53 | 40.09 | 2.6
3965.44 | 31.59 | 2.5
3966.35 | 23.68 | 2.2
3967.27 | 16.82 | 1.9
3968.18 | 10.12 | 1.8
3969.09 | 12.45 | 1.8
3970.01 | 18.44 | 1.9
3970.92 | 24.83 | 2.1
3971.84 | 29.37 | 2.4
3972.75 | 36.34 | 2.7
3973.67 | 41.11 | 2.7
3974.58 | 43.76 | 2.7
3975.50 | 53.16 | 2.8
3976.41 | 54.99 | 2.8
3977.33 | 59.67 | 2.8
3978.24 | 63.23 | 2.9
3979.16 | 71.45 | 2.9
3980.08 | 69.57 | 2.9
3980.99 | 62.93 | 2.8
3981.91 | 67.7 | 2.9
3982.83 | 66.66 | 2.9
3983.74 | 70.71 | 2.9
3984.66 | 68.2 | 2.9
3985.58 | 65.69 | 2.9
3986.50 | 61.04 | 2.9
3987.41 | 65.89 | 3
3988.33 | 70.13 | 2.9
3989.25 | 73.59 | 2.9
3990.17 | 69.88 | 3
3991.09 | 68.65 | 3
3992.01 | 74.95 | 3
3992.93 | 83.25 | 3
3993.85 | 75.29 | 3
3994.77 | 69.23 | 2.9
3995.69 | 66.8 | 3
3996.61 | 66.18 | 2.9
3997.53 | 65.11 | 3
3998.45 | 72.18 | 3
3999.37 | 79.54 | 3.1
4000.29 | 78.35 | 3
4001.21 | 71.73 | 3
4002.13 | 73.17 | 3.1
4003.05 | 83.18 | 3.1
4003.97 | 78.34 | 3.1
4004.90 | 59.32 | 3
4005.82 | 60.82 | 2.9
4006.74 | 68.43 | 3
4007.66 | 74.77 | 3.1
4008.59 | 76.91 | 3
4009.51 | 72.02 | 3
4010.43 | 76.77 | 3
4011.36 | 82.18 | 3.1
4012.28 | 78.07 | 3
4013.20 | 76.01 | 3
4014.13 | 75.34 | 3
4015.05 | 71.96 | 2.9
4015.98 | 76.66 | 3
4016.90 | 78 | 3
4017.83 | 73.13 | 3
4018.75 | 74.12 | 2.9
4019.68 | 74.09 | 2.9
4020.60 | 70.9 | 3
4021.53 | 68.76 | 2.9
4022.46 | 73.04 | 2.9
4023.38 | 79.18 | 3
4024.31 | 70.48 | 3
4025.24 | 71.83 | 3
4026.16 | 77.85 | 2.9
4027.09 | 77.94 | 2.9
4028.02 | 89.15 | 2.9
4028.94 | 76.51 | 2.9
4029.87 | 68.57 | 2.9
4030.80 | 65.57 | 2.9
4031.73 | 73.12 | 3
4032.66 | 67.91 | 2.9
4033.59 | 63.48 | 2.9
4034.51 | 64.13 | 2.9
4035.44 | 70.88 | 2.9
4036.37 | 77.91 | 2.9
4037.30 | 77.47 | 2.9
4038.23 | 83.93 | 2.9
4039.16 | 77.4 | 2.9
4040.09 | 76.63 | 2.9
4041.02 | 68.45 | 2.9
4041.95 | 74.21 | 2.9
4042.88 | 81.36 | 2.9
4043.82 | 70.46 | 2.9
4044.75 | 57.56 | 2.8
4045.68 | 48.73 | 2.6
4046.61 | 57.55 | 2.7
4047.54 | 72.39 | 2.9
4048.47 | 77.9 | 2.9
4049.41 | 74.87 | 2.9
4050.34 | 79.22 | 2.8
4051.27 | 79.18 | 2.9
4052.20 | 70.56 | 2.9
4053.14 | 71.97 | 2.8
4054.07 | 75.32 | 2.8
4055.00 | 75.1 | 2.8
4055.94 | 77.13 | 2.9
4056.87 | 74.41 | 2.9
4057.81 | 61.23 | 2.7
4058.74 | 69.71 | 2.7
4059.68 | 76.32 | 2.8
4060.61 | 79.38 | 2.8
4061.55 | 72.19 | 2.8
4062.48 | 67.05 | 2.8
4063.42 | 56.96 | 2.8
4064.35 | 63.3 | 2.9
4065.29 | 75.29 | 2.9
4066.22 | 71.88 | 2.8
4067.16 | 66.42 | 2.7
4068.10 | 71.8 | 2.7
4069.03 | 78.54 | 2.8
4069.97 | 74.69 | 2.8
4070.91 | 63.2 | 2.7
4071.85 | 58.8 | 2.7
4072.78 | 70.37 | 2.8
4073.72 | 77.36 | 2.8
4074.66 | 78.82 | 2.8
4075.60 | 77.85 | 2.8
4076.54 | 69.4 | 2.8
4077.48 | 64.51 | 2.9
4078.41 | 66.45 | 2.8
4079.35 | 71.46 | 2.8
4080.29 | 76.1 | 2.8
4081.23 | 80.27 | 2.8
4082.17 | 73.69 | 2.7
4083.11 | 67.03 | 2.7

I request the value 1.44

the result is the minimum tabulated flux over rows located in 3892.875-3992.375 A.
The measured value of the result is 8.145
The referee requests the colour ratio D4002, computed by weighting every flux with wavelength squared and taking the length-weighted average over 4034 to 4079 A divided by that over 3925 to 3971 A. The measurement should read 1.85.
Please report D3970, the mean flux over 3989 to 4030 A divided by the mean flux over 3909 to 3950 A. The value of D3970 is 1.60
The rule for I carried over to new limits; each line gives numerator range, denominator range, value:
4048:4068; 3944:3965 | 1.38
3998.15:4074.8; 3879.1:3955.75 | 1.52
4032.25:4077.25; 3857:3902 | 1.39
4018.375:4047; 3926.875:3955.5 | 1.83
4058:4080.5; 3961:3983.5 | 1.73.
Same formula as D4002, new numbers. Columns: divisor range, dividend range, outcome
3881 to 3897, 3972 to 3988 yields 1.20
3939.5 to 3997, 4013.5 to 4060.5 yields 1.39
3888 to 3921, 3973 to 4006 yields 1.20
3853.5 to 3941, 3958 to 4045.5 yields 1.32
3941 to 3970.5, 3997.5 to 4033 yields 1.61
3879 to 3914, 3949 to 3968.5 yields 0.90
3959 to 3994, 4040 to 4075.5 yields 1.42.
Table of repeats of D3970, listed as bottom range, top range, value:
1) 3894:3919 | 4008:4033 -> 1.22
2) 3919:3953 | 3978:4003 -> 1.68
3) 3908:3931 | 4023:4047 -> 1.33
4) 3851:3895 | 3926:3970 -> 0.74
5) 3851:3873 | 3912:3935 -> 0.77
